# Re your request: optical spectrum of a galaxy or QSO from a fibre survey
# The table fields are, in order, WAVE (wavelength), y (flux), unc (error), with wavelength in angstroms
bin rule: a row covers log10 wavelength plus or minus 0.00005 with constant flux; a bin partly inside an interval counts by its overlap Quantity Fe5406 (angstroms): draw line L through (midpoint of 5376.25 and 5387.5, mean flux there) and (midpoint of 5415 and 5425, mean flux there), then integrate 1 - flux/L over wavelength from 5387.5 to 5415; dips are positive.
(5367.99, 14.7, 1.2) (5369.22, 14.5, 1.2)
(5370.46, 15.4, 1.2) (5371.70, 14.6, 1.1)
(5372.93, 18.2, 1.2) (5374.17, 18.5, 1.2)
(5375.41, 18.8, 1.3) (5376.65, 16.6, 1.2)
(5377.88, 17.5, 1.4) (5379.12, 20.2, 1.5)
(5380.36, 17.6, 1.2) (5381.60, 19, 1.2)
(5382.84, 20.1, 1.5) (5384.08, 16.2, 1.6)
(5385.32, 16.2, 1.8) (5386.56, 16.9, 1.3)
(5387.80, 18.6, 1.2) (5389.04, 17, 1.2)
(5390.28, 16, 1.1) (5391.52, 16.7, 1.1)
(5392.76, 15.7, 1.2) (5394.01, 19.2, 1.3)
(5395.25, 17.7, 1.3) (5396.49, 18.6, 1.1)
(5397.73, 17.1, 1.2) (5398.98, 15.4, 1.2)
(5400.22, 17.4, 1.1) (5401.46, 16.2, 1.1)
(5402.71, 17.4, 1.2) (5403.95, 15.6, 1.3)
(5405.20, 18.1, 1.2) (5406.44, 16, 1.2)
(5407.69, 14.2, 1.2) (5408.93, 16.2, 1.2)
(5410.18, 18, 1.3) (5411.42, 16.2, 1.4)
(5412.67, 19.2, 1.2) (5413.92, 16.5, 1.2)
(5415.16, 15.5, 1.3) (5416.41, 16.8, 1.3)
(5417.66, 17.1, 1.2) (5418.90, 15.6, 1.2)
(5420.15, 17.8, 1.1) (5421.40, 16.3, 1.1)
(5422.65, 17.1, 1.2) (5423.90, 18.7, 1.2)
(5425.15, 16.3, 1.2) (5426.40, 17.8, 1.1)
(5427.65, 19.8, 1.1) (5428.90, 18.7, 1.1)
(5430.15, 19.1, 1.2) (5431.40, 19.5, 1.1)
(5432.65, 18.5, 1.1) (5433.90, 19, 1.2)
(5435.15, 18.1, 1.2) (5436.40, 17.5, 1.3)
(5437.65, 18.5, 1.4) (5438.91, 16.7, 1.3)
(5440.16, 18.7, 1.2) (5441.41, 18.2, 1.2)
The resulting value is 0.7 angstroms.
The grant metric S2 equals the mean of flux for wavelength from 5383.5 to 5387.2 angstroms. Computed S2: 16.4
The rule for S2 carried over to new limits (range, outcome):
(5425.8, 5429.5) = 18.8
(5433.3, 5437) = 18.2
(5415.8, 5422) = 16.7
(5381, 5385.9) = 17.9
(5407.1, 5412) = 16.2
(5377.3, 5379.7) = 18.8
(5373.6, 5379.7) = 18.3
